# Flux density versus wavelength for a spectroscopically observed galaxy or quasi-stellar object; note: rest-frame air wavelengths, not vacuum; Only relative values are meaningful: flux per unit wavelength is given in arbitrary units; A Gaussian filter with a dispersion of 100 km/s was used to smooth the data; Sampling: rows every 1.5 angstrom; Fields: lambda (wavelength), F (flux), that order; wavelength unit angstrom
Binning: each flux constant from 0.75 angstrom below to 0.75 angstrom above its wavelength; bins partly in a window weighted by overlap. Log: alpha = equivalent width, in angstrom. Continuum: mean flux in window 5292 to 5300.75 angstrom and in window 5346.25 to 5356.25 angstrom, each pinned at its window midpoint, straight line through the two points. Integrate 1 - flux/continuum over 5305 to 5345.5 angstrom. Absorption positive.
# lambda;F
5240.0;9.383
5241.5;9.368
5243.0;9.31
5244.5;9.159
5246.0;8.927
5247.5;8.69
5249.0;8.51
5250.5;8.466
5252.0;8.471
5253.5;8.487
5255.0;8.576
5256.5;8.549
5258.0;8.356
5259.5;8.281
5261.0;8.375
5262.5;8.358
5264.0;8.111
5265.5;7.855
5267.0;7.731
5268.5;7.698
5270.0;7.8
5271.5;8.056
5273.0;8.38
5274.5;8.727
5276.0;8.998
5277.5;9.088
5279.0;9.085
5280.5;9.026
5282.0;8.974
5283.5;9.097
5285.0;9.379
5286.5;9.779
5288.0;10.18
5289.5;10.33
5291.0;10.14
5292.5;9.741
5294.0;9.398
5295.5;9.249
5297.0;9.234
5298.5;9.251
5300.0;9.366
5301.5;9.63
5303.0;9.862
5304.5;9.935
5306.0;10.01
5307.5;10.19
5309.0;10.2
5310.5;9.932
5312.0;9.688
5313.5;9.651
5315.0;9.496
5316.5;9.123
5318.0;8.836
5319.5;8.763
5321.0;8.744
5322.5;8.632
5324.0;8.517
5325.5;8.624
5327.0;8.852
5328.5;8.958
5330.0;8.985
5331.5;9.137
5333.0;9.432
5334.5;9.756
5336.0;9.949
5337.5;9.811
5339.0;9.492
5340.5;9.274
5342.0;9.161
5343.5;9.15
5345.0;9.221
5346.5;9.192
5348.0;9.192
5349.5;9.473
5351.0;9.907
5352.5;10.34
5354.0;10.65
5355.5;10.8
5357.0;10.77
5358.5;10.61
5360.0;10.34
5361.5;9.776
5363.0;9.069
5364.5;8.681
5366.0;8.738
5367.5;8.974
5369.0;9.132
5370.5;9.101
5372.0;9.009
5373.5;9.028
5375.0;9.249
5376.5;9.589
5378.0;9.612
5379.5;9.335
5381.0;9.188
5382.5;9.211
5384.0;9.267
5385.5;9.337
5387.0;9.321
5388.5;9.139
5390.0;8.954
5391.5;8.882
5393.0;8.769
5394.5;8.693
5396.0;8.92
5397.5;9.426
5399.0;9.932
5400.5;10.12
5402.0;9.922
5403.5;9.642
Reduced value 1.5 angstrom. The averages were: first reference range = 9.36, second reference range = 9.97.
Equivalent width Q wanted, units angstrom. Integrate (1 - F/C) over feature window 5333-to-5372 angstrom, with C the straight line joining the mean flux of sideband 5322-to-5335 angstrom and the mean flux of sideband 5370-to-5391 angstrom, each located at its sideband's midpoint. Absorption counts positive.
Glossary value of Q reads -2.2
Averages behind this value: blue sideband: 8.98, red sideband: 9.24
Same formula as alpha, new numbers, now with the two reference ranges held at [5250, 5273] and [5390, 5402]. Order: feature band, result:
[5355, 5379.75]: -1.27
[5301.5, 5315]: -2.06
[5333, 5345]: -0.91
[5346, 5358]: -1.54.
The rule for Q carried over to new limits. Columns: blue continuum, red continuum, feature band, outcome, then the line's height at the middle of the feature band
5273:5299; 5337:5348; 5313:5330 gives 0.7 angstrom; 9.33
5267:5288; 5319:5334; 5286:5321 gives -3.1 angstrom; 8.84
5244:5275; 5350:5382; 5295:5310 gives -1.4 angstrom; 8.86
